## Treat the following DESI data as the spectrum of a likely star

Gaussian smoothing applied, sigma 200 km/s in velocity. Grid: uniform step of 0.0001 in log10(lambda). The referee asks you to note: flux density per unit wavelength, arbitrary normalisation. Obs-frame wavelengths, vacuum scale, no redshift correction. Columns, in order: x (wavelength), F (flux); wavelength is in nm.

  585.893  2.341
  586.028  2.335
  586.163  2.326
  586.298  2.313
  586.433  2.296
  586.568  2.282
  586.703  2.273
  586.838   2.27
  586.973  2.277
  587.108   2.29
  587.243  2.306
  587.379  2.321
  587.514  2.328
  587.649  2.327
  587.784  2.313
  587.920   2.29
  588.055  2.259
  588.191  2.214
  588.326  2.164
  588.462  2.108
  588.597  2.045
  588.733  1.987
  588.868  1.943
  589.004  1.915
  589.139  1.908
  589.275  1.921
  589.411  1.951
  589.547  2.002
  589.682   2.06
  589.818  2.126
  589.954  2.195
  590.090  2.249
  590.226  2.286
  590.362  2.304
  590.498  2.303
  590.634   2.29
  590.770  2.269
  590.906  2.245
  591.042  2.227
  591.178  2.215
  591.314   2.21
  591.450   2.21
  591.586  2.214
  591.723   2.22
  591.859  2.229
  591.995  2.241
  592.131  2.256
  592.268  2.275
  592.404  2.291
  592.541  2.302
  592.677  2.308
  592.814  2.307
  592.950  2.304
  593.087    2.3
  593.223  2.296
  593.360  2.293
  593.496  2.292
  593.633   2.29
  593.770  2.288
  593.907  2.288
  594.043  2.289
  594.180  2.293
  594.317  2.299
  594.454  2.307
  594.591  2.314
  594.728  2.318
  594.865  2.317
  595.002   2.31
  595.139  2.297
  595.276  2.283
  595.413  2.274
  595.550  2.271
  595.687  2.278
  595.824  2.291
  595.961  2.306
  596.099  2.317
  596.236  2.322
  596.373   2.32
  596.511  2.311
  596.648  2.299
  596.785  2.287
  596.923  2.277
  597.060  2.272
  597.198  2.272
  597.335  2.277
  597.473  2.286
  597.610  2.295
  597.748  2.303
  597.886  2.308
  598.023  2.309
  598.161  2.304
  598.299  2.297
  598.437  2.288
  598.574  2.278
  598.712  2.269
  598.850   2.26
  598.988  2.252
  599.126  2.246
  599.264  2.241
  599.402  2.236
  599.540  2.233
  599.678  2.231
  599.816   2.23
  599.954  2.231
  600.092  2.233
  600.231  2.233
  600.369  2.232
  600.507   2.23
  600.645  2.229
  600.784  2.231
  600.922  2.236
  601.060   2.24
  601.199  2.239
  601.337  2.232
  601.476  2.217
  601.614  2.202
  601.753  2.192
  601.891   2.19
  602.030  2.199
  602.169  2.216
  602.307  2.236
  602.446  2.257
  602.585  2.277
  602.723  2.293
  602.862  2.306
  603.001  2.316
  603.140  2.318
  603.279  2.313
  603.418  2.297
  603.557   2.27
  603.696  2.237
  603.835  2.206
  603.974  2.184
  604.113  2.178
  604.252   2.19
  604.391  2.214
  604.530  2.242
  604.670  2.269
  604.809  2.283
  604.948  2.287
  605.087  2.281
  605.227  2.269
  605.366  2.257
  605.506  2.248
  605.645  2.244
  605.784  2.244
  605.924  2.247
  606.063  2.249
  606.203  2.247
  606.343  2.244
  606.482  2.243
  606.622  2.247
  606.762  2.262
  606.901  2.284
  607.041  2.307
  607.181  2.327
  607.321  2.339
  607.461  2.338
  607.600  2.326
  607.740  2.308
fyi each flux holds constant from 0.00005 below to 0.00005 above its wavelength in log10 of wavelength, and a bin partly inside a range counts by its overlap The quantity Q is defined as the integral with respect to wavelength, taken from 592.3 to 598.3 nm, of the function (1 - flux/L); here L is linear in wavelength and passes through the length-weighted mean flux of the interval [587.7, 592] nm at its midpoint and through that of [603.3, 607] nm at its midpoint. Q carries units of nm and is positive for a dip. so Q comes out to -0.29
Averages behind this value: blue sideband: 2.16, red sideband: 2.25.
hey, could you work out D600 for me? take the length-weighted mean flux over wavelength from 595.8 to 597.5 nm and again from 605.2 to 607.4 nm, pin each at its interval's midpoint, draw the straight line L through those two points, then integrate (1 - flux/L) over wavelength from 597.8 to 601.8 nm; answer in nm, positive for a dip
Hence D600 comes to 0.07 nm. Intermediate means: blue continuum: 2.29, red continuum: 2.27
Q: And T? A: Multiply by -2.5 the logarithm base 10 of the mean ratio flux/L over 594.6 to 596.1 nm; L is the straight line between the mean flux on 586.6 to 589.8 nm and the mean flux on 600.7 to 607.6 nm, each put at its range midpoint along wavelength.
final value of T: -0.05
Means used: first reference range 2.15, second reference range 2.25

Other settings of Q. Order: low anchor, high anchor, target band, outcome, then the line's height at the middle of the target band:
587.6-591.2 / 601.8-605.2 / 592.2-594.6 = -0.13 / 2.18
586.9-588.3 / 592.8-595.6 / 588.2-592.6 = 0.25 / 2.29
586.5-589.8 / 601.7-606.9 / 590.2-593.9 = -0.15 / 2.18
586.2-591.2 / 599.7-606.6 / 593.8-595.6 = -0.07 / 2.21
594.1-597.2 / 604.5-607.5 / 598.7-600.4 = 0.04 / 2.29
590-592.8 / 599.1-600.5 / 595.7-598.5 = -0.07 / 2.24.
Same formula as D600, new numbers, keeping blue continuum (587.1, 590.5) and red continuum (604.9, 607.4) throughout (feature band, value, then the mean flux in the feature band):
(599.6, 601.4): 0.00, 2.23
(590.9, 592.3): -0.04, 2.23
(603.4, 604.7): 0.02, 2.22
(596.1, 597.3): -0.05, 2.3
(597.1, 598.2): -0.04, 2.29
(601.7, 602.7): 0.01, 2.23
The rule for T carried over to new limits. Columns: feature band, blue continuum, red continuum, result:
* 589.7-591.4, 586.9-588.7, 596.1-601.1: 0.01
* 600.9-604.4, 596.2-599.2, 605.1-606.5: 0.01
